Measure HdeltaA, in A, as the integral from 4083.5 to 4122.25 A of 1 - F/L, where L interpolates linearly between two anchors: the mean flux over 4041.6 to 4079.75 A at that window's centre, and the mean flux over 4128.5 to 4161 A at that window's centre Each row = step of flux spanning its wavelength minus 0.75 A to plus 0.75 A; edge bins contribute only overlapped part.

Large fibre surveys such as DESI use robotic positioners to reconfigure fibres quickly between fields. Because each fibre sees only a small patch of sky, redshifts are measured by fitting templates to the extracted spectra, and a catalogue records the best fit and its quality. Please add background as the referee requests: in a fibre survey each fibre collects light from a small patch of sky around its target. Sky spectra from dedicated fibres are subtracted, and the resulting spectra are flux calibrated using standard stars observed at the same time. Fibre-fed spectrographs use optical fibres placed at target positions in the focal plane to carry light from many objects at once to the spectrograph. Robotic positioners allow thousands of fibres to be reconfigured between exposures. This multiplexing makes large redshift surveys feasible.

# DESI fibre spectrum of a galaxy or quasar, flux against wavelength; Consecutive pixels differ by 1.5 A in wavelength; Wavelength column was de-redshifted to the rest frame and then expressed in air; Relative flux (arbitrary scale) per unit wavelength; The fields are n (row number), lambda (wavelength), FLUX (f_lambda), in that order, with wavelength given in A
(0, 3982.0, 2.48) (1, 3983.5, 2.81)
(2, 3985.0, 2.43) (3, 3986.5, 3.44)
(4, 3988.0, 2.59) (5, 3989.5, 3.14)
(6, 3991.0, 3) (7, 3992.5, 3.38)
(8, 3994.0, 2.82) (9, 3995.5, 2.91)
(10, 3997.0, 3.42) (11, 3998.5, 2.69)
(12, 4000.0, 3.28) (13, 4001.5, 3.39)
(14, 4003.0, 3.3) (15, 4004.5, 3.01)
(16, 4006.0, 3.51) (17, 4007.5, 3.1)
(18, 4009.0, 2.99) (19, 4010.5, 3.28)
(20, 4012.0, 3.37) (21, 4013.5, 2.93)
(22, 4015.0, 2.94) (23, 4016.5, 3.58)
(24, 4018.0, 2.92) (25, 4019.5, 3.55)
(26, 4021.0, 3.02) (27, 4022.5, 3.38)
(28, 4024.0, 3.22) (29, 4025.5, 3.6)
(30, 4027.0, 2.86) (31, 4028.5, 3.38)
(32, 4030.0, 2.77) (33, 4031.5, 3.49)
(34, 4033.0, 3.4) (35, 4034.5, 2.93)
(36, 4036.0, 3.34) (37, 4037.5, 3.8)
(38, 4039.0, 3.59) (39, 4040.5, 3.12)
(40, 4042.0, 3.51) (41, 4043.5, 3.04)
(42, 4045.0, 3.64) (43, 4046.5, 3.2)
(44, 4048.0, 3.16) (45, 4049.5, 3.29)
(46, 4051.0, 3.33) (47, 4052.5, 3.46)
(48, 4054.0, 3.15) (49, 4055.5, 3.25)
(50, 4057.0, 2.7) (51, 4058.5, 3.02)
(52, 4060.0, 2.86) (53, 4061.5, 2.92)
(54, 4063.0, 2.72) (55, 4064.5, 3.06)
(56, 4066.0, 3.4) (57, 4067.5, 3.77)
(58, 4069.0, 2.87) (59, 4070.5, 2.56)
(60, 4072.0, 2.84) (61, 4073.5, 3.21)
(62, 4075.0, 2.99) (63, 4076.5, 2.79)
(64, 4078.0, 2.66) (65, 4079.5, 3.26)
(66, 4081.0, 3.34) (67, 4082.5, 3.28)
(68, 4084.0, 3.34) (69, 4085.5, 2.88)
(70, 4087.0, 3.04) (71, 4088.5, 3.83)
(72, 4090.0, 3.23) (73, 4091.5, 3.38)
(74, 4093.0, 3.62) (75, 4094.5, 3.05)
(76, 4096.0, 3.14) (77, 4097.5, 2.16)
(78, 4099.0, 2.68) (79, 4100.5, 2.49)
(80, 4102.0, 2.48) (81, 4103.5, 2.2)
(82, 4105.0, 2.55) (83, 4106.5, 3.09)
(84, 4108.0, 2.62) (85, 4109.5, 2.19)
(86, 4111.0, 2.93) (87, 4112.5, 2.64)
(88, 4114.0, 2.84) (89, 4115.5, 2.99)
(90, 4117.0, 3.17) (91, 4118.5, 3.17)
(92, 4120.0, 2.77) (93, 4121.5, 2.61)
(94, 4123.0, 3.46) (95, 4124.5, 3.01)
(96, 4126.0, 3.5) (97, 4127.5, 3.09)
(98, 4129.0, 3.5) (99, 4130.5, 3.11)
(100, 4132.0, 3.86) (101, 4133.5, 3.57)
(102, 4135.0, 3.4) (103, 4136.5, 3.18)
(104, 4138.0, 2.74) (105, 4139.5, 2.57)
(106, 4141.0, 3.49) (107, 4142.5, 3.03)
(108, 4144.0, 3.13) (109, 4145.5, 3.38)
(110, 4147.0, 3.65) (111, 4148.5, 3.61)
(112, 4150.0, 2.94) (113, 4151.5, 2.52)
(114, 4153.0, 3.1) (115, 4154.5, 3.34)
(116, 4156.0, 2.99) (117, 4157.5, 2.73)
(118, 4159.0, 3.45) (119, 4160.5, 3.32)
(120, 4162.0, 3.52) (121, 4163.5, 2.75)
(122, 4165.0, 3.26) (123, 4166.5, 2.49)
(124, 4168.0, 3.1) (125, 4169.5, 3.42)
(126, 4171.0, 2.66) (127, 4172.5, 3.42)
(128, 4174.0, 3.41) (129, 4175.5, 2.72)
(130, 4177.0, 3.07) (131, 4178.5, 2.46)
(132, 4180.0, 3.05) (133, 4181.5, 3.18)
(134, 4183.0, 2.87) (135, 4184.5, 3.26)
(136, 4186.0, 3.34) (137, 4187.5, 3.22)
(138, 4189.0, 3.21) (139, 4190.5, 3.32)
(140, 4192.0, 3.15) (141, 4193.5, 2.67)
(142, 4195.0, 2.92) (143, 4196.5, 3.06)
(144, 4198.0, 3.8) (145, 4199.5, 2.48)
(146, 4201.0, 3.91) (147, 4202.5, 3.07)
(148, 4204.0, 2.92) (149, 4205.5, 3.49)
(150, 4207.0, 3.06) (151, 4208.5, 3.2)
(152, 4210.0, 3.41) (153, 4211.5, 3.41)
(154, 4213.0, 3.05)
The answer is 3.3 A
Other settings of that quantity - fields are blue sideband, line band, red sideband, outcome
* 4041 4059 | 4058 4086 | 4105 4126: 0.67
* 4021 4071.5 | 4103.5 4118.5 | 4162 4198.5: 1.77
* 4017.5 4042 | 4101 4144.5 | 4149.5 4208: 2.36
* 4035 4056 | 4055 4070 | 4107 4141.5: 1.08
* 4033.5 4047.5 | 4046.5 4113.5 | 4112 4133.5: 5.44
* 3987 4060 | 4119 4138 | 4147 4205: -0.59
